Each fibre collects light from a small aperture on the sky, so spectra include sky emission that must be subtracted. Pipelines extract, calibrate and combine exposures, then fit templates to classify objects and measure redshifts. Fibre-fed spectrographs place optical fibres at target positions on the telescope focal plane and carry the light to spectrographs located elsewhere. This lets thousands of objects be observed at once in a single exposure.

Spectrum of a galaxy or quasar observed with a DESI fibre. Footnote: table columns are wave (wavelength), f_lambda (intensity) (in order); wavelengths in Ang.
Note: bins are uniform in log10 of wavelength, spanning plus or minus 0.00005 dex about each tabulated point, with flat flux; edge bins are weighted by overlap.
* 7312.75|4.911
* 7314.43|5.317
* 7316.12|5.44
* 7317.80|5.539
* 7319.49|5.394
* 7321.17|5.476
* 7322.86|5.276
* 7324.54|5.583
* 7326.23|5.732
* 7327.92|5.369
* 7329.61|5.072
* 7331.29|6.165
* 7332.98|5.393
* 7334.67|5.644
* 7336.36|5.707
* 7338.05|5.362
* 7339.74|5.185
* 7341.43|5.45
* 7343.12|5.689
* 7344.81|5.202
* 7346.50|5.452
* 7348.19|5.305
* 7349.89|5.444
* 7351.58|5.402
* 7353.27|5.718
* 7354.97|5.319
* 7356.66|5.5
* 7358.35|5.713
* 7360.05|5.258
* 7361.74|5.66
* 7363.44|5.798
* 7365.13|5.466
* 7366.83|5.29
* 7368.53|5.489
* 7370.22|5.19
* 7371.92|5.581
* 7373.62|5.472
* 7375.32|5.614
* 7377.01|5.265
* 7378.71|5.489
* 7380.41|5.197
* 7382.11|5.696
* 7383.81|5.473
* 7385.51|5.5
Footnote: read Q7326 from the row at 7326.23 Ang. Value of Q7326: 5.732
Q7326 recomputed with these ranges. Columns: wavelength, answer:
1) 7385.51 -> 5.5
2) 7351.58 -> 5.402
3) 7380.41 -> 5.197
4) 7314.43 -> 5.317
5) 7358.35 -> 5.713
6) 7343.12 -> 5.689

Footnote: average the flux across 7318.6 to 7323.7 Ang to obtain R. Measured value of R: 5.38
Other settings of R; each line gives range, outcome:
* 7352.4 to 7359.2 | 5.56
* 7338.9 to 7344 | 5.44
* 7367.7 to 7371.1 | 5.35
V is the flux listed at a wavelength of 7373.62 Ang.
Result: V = 5.472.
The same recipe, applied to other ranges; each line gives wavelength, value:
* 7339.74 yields 5.185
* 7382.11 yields 5.696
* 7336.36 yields 5.707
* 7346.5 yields 5.452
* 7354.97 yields 5.319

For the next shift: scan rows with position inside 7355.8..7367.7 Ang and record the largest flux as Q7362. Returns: 5.798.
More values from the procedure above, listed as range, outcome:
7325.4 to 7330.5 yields 5.732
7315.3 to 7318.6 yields 5.539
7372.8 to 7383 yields 5.696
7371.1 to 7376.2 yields 5.614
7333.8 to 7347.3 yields 5.707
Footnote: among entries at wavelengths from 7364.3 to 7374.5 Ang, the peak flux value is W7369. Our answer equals 5.581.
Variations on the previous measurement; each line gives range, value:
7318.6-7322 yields 5.476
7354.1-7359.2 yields 5.713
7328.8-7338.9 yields 6.165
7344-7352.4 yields 5.452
